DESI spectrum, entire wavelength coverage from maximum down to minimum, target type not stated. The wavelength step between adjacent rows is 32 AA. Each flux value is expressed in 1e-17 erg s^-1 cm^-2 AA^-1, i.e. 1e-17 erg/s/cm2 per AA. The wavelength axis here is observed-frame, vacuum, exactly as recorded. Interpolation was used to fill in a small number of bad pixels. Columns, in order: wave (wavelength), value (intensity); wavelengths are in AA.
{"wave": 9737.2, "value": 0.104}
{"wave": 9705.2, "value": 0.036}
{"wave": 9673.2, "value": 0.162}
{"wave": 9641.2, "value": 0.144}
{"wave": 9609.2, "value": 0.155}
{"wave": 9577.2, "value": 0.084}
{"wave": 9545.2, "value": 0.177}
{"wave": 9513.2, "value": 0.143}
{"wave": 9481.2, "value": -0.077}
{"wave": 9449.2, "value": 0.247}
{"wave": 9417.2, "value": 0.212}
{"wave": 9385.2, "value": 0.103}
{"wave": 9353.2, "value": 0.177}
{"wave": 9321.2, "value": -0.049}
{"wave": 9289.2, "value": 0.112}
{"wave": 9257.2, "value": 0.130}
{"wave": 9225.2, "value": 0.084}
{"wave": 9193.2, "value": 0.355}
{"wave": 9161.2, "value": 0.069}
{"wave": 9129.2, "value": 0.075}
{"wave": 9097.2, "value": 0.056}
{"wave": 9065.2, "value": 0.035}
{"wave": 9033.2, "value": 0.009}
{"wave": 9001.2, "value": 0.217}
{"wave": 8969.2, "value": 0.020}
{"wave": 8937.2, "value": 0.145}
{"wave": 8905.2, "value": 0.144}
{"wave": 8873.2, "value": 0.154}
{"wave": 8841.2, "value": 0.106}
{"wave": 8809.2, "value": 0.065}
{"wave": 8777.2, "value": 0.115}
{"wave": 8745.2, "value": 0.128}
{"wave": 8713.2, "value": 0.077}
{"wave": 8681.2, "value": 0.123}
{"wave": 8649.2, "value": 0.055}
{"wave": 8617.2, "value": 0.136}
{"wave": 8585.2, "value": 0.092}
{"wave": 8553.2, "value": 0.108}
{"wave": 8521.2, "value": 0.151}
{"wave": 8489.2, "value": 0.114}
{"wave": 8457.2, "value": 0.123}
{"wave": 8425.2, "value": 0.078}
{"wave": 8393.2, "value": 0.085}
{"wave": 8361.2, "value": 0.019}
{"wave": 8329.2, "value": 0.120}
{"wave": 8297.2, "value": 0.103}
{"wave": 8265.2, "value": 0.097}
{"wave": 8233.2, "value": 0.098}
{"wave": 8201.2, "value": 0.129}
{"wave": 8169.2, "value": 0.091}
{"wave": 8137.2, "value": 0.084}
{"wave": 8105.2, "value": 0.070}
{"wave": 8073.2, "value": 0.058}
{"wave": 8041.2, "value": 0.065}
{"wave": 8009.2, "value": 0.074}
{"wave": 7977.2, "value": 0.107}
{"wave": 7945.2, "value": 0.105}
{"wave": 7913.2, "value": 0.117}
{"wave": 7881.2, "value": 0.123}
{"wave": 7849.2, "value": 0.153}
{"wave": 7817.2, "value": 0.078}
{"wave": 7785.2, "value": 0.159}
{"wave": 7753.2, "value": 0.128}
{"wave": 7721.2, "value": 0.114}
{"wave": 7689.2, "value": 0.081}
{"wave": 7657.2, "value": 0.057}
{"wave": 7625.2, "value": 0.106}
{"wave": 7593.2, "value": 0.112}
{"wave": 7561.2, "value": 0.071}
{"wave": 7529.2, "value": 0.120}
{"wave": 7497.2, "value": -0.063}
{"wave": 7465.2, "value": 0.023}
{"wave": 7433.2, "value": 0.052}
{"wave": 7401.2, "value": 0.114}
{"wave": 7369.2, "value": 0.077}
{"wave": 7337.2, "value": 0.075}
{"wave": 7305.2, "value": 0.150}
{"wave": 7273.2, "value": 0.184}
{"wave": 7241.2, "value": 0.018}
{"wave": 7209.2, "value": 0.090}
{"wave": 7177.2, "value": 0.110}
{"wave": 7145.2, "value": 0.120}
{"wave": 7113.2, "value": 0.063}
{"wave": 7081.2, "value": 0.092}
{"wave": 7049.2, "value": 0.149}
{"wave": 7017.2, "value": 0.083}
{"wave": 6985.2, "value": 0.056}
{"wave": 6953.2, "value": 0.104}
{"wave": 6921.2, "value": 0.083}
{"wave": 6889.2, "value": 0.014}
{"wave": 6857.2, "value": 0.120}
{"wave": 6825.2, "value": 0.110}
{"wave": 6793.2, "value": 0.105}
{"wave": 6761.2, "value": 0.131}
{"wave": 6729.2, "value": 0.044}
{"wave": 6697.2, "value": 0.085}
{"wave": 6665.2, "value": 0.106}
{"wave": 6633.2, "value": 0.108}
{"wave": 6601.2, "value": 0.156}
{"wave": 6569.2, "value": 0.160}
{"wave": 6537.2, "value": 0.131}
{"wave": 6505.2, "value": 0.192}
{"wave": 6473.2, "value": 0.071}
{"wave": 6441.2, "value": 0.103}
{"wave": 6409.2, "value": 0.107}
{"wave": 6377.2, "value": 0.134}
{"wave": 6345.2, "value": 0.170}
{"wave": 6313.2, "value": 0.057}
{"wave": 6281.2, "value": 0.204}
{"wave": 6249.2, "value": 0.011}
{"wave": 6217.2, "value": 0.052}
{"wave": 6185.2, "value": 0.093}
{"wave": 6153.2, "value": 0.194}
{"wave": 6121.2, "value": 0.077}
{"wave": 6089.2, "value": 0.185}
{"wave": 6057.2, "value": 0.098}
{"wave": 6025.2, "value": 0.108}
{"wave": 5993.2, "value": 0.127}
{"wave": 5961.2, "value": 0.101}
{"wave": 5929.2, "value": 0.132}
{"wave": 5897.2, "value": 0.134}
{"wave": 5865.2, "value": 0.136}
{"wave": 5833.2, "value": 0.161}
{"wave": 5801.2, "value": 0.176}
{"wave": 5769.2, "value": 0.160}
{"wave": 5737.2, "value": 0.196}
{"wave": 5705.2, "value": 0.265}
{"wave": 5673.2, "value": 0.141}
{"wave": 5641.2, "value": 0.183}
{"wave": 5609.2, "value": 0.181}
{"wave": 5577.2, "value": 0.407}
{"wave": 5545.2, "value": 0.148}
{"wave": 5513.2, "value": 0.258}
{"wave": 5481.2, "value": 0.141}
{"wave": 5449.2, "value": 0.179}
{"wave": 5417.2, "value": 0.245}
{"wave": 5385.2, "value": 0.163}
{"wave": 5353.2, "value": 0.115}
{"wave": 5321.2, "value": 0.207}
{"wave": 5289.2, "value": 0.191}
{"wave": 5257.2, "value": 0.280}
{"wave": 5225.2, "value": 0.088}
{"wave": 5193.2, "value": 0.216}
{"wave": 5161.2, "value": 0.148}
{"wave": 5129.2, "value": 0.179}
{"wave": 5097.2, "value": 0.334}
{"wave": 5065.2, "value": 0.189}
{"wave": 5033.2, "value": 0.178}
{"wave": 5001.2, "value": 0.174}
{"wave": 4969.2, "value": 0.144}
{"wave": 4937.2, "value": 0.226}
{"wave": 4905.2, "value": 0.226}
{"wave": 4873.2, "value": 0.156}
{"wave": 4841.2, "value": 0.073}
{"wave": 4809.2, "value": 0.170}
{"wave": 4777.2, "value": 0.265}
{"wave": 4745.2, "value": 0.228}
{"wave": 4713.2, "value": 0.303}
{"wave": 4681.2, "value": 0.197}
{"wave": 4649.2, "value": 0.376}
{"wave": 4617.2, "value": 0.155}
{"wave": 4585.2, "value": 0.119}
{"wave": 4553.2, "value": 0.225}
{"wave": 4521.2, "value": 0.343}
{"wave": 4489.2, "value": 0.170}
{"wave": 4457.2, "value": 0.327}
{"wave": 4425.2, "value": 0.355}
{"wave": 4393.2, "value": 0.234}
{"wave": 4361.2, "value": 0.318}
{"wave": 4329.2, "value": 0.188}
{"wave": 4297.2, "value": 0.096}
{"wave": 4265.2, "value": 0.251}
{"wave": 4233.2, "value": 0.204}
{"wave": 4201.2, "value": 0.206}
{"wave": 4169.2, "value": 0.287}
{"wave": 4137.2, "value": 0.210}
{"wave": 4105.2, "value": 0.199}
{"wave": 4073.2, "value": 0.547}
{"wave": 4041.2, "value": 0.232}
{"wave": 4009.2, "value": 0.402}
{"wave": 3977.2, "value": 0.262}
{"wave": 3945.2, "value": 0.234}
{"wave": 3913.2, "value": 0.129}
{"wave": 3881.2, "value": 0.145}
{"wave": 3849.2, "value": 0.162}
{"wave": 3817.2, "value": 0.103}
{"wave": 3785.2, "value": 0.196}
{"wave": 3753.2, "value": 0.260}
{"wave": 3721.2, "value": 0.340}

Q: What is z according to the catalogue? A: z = 1.47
